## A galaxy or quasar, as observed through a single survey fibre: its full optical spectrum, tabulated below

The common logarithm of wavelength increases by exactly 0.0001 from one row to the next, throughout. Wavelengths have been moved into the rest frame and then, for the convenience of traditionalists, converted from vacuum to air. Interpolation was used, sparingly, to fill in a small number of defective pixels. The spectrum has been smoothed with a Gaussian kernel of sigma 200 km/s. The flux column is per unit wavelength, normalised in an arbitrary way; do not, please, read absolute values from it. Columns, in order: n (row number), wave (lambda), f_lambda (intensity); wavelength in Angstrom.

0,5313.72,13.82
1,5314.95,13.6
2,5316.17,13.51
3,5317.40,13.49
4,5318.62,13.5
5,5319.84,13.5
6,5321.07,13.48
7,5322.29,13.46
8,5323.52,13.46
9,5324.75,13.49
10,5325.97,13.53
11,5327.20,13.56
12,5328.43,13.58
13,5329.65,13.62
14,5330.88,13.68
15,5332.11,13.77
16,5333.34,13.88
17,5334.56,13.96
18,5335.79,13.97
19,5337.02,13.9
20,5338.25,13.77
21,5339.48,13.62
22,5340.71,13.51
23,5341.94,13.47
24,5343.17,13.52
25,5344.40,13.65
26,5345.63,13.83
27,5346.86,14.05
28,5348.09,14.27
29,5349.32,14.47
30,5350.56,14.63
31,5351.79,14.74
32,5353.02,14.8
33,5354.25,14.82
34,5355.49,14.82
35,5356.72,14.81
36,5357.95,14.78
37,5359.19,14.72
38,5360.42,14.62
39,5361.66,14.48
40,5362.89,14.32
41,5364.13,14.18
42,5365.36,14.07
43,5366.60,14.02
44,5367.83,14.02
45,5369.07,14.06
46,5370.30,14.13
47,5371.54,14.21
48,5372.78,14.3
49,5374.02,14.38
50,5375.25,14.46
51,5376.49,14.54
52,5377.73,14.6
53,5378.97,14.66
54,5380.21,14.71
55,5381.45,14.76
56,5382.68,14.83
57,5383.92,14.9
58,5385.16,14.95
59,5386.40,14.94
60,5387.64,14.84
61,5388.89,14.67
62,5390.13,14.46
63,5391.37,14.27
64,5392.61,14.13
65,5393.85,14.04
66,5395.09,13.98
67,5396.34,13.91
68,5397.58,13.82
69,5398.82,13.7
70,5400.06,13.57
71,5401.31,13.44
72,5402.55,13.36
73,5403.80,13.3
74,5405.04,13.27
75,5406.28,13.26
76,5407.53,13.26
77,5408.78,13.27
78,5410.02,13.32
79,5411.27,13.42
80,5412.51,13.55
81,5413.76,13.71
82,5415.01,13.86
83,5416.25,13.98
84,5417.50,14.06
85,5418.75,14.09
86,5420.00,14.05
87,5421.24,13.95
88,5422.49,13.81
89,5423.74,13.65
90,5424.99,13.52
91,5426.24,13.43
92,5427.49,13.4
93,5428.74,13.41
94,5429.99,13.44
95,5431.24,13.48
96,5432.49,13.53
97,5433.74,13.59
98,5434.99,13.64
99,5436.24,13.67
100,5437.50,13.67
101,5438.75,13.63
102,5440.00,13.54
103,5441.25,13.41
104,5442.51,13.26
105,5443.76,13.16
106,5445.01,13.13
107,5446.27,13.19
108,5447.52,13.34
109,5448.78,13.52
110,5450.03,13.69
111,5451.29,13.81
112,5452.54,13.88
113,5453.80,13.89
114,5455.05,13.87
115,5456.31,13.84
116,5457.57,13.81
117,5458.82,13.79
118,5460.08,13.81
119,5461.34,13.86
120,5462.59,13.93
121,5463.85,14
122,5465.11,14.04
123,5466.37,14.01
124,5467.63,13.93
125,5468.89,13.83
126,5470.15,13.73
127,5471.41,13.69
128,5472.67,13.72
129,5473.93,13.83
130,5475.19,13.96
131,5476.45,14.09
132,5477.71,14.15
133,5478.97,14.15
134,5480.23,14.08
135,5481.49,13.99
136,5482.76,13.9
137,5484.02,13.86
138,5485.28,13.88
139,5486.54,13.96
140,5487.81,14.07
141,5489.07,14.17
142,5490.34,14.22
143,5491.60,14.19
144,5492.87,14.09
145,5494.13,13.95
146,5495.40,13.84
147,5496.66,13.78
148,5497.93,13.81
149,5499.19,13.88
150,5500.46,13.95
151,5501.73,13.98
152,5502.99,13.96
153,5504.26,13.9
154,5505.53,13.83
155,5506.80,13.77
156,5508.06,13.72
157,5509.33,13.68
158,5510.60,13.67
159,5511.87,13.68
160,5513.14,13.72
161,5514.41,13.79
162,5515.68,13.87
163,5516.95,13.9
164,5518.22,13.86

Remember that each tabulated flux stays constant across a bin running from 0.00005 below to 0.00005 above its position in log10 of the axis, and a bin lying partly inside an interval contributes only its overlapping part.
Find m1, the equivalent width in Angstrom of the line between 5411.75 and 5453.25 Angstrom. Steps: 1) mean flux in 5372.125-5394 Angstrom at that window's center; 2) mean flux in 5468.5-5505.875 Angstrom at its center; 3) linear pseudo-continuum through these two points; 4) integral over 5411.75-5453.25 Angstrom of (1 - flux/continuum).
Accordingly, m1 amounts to 1.97 Angstrom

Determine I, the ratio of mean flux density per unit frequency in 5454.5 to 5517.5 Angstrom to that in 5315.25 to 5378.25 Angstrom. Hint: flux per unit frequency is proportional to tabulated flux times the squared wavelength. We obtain 1.04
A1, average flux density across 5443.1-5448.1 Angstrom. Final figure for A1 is 13.2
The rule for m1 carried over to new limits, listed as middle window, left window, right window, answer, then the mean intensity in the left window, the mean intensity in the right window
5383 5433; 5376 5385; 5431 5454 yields 1.3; 14.7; 13.5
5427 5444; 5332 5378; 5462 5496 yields 0.7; 14.2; 14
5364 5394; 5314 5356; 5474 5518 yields -1.3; 13.8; 13.9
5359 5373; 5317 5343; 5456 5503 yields -0.6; 13.6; 13.9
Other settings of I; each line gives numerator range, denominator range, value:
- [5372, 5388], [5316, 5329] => 1.11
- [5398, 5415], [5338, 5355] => 0.97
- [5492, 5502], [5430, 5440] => 1.05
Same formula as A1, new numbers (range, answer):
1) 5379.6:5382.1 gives 14.8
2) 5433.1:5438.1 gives 13.6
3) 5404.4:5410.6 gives 13.3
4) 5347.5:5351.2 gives 14.4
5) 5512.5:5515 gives 13.7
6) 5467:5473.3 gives 13.8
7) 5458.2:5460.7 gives 13.8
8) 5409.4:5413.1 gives 13.4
